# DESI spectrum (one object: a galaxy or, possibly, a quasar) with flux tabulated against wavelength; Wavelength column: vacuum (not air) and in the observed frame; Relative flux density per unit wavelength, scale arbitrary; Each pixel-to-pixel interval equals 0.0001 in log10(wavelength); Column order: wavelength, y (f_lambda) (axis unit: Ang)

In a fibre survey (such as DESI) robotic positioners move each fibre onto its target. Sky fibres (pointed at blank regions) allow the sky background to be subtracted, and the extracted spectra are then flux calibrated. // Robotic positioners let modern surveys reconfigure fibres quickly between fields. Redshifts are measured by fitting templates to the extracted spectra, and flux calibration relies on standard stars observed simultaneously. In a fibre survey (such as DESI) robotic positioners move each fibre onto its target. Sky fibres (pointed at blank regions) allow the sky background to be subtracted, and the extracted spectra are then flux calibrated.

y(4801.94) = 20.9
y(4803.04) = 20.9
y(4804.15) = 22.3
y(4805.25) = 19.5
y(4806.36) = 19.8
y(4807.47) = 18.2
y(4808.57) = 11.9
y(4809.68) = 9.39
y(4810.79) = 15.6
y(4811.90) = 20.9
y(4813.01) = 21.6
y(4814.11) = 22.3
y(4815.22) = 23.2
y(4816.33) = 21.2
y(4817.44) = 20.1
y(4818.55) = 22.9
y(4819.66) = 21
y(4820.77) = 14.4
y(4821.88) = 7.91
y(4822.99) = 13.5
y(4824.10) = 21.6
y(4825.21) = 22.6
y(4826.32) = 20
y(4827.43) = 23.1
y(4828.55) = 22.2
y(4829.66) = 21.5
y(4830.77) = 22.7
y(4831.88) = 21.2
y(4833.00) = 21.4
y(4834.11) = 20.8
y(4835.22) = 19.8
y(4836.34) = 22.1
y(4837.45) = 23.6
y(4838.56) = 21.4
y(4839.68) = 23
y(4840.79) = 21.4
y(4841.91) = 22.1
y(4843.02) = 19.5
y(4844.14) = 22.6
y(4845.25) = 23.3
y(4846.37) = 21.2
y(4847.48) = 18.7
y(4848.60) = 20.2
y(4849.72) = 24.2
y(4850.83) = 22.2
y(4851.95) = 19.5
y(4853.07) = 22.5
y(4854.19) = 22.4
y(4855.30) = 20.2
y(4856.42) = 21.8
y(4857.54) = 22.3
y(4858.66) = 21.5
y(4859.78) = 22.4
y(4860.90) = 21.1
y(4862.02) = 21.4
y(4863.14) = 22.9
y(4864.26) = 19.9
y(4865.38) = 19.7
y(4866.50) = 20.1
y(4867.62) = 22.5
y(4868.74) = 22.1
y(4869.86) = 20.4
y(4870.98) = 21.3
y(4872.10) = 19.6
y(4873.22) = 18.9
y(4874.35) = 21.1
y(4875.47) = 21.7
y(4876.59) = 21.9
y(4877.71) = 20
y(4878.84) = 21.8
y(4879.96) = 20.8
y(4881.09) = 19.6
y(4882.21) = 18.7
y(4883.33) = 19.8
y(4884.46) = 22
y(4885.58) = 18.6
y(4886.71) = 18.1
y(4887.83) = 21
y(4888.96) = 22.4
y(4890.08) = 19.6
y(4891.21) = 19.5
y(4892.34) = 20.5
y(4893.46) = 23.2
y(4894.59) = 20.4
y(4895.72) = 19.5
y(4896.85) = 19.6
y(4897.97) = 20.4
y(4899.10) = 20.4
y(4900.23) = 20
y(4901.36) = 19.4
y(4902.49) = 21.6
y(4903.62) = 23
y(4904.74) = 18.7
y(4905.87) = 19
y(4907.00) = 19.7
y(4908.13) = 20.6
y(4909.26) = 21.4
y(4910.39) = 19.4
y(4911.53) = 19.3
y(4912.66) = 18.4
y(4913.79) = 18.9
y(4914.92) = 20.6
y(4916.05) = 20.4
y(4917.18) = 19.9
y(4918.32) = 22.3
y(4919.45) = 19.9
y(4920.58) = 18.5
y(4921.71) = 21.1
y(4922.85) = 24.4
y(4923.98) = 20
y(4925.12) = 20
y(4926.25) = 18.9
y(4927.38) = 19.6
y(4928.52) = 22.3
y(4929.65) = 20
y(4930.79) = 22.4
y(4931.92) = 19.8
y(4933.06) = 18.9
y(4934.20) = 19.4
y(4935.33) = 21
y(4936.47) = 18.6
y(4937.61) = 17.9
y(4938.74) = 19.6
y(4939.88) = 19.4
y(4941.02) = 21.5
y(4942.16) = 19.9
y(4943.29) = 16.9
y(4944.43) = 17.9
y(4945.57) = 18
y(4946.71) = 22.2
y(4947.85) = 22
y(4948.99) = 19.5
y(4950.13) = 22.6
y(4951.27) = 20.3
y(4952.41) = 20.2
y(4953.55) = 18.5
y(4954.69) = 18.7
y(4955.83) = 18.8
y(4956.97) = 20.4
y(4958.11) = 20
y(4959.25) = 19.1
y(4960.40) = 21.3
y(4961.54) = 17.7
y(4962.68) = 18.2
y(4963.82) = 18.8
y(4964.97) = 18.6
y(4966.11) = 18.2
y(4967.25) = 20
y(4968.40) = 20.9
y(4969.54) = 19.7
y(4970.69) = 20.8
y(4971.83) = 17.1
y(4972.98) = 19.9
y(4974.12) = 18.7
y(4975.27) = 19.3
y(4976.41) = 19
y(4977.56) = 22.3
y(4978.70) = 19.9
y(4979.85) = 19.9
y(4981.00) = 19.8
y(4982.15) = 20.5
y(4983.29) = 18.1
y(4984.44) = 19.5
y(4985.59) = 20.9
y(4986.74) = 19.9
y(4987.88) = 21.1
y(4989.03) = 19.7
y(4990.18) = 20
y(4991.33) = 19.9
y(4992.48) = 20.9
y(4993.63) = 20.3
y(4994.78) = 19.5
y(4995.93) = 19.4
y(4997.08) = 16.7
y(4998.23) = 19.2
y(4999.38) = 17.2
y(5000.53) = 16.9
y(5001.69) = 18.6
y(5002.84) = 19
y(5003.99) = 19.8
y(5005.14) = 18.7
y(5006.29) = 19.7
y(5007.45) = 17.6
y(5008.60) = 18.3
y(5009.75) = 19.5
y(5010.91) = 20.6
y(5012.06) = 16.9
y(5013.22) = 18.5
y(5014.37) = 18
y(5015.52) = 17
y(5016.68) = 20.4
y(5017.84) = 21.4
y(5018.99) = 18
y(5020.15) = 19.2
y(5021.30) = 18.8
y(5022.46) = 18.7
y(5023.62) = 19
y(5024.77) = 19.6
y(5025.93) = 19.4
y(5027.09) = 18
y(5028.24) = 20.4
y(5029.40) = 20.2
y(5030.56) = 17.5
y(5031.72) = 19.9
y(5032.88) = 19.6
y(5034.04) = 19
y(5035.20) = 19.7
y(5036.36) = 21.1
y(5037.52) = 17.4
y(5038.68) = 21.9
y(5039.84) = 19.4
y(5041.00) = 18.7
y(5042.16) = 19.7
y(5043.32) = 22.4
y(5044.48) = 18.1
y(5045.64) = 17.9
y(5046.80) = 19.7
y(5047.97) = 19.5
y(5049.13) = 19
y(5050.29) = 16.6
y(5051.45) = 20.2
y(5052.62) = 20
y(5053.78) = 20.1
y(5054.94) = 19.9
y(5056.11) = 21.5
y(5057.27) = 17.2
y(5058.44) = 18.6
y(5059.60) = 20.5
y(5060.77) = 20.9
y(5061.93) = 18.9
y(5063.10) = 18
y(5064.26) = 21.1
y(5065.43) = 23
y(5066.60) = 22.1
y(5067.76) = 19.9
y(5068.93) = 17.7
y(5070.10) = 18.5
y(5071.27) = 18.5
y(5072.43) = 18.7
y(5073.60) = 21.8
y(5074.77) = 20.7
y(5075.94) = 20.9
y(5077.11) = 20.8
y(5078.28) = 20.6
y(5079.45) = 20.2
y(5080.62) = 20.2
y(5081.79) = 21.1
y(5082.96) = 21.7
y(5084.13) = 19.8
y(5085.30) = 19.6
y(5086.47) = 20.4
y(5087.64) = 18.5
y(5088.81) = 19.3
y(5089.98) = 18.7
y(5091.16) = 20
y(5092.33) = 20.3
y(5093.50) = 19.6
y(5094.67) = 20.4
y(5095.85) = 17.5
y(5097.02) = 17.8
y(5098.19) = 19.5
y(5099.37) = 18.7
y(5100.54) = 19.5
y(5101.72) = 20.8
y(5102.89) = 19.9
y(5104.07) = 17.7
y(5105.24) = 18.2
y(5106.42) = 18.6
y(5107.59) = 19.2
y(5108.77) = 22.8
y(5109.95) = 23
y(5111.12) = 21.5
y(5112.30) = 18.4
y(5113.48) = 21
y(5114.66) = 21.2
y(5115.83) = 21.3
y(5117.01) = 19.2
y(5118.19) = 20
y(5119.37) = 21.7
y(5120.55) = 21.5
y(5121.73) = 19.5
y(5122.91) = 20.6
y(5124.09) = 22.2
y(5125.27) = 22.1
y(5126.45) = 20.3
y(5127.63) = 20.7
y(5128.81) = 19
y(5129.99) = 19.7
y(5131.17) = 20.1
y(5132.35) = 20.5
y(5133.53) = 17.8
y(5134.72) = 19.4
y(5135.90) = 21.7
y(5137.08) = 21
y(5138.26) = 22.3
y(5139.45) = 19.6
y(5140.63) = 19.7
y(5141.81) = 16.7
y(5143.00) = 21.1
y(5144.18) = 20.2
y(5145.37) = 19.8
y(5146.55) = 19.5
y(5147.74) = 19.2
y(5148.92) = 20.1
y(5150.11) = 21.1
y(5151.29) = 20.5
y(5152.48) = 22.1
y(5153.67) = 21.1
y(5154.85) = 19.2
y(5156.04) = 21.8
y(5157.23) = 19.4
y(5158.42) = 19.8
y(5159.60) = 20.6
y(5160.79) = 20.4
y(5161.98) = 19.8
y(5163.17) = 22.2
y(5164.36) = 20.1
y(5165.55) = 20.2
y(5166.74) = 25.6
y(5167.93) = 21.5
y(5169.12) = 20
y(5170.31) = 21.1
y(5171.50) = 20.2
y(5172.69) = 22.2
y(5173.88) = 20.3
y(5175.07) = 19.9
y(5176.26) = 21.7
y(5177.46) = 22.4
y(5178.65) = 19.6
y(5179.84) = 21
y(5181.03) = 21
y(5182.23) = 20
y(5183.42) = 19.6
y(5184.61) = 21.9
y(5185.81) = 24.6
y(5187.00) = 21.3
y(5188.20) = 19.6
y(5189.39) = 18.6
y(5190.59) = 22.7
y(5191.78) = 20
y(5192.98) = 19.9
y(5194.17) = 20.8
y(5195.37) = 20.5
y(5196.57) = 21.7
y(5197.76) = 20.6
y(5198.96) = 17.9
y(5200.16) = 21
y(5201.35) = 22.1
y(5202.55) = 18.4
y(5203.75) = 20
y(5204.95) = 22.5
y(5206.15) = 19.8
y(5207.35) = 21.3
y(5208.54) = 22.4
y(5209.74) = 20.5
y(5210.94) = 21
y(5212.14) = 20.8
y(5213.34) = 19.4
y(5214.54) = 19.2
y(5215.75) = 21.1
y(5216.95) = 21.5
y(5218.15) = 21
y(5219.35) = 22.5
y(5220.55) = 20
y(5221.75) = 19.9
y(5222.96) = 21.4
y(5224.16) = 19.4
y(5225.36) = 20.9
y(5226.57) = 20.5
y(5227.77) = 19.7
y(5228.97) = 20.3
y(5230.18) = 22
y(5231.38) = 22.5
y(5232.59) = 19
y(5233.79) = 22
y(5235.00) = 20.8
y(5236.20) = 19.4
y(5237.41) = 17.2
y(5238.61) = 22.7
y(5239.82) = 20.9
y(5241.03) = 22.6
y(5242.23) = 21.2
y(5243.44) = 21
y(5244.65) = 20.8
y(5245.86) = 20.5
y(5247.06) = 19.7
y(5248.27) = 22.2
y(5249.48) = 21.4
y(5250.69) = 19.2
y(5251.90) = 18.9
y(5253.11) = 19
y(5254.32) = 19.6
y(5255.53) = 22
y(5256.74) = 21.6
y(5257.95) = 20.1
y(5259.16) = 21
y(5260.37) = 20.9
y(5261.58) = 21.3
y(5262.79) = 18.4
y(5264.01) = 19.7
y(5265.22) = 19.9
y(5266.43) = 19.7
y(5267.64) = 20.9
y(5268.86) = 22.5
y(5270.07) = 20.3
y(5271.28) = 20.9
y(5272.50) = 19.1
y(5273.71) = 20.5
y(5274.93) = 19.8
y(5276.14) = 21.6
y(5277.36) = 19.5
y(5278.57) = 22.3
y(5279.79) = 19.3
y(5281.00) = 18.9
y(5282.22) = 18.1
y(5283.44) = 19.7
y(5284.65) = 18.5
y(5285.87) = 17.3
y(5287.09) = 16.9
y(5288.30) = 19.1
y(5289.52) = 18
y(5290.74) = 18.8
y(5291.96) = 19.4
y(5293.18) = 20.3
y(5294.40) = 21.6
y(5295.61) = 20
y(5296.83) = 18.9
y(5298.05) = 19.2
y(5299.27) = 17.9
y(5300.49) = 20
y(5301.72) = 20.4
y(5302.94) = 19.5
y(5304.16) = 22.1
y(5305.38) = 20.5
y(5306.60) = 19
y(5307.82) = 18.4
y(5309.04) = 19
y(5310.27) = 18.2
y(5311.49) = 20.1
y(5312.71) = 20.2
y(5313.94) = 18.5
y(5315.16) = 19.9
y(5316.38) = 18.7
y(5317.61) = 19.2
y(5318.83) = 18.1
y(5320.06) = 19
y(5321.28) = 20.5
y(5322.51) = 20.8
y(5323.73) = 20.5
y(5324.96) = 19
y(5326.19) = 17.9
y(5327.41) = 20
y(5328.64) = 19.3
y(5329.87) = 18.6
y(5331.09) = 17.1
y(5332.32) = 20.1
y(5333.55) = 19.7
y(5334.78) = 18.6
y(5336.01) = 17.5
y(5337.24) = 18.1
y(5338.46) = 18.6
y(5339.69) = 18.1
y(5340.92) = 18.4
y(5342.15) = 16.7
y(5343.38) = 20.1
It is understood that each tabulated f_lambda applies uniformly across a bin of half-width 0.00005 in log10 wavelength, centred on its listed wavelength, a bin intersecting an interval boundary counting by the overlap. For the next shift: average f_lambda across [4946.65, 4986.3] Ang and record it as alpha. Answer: 19.7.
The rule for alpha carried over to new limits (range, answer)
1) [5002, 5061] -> 19.3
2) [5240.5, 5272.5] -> 20.6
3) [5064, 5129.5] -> 20.1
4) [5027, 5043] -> 19.6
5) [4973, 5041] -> 19.3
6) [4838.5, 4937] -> 20.7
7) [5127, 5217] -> 20.6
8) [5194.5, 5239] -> 20.6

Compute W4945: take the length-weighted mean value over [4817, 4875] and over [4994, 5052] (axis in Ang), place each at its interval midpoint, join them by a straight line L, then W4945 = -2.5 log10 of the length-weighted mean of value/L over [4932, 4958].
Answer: 0.01 mag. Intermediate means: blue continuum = 20.9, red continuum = 19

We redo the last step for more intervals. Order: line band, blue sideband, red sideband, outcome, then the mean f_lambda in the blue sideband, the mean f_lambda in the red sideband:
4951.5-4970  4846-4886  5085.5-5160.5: 0.071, 21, 20.1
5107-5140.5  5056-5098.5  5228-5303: -0.038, 19.8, 20.1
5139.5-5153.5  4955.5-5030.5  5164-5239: 0.019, 19.3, 20.8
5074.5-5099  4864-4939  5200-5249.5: 0.038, 20.3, 20.8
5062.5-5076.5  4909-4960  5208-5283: 0.007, 20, 20.5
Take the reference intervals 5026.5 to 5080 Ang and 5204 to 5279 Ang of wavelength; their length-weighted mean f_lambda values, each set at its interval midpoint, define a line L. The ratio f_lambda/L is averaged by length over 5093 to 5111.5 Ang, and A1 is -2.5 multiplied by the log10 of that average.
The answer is 0.02 mag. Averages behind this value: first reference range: 19.7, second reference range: 20.6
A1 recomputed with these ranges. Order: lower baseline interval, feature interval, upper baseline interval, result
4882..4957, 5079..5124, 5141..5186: 0.03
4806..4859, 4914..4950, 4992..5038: -0.03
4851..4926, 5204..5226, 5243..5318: -0.04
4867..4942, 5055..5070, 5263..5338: 0.00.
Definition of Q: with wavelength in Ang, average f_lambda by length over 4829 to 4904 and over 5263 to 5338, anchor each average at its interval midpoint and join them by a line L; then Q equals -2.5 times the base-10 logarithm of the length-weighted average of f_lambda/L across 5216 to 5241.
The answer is -0.055 mag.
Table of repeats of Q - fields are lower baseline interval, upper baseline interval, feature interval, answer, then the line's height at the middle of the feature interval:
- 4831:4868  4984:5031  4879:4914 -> 0.034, 20.8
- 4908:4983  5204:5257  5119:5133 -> -0.013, 20.4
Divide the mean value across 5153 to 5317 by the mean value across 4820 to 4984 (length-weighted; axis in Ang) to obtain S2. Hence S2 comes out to 1.0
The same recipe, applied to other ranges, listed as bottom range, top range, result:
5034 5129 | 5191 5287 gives 1.02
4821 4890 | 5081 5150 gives 0.96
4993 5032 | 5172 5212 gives 1.10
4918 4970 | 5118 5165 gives 1.03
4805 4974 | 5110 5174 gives 1.02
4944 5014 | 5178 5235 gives 1.07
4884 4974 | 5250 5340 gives 0.98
